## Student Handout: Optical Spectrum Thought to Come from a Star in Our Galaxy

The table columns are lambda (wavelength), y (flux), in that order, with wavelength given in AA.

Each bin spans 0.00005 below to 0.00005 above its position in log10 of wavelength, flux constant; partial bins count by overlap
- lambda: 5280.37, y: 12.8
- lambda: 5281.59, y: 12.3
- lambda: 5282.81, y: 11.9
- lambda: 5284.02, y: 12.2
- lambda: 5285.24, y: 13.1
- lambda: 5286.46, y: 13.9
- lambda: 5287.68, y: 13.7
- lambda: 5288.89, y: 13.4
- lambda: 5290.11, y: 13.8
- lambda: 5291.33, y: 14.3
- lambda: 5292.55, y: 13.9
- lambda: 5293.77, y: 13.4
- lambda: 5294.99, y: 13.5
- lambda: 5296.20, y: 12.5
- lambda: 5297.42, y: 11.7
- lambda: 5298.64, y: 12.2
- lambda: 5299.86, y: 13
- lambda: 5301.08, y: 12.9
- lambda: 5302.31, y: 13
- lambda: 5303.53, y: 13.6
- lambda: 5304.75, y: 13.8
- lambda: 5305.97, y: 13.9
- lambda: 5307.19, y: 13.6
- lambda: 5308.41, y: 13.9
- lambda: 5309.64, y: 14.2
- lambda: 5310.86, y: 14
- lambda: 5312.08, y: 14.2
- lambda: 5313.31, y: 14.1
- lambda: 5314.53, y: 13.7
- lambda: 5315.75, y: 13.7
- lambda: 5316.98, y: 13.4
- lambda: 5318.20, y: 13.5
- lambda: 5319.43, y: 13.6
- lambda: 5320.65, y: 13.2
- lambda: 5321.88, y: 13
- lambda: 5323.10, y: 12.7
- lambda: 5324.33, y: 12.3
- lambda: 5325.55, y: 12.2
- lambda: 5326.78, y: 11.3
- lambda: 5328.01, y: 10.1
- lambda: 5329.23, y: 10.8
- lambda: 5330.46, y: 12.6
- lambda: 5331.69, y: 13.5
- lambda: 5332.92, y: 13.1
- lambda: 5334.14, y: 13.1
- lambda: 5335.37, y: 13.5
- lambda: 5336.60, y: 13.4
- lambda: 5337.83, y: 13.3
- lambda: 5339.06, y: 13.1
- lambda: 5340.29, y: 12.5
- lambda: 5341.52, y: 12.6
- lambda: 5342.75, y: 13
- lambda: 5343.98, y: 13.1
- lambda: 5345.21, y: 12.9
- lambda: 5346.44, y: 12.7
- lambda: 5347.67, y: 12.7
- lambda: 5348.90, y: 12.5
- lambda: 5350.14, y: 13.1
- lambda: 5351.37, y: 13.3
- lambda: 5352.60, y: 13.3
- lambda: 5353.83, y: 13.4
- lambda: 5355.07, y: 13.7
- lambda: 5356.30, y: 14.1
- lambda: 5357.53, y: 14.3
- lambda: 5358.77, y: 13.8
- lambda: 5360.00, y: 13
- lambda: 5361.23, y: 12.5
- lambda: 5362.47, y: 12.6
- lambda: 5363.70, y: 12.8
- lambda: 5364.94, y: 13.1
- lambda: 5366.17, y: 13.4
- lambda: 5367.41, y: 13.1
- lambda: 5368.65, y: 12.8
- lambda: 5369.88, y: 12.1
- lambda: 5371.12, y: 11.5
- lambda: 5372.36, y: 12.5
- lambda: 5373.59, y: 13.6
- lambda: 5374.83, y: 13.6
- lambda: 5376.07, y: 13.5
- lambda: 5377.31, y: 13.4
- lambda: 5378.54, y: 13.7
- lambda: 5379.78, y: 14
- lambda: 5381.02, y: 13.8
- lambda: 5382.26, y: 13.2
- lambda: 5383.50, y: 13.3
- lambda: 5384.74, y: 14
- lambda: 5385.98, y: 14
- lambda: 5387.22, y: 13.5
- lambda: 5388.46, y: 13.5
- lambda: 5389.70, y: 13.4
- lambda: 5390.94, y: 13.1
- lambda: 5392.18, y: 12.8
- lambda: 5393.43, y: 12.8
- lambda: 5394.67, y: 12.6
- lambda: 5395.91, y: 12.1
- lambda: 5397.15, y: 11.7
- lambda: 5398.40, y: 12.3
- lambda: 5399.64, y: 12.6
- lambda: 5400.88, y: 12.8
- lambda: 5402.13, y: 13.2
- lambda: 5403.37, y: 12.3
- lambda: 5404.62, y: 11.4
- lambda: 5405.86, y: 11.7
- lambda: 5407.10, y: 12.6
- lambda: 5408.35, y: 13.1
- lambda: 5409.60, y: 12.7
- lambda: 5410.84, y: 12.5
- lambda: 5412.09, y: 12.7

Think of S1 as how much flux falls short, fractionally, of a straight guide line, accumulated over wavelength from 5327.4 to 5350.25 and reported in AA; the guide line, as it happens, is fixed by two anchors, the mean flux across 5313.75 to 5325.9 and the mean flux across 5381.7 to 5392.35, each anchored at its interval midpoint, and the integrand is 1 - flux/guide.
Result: 0.9 AA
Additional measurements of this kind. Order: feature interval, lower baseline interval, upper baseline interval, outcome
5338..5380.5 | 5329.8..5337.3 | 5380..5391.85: 0.8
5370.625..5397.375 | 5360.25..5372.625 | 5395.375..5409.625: -1.5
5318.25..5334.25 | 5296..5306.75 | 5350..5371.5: 0.7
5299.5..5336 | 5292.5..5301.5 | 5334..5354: -0.6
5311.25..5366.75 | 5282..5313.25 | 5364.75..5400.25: 0.8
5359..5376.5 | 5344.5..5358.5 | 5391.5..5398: 0.1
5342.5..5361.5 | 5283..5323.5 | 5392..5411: -0.5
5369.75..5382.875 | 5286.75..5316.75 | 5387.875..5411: -0.4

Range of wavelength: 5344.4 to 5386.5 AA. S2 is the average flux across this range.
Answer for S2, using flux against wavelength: 13.2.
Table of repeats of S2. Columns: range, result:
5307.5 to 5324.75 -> 13.5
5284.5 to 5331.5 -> 13.1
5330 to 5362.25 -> 13.2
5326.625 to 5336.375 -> 12.3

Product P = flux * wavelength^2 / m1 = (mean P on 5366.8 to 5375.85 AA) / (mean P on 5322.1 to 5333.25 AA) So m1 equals 1.08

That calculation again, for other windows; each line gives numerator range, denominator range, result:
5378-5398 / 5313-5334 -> 1.06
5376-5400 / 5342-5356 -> 1.02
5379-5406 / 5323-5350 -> 1.05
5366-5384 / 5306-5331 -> 1.03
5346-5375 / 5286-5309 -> 1.00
